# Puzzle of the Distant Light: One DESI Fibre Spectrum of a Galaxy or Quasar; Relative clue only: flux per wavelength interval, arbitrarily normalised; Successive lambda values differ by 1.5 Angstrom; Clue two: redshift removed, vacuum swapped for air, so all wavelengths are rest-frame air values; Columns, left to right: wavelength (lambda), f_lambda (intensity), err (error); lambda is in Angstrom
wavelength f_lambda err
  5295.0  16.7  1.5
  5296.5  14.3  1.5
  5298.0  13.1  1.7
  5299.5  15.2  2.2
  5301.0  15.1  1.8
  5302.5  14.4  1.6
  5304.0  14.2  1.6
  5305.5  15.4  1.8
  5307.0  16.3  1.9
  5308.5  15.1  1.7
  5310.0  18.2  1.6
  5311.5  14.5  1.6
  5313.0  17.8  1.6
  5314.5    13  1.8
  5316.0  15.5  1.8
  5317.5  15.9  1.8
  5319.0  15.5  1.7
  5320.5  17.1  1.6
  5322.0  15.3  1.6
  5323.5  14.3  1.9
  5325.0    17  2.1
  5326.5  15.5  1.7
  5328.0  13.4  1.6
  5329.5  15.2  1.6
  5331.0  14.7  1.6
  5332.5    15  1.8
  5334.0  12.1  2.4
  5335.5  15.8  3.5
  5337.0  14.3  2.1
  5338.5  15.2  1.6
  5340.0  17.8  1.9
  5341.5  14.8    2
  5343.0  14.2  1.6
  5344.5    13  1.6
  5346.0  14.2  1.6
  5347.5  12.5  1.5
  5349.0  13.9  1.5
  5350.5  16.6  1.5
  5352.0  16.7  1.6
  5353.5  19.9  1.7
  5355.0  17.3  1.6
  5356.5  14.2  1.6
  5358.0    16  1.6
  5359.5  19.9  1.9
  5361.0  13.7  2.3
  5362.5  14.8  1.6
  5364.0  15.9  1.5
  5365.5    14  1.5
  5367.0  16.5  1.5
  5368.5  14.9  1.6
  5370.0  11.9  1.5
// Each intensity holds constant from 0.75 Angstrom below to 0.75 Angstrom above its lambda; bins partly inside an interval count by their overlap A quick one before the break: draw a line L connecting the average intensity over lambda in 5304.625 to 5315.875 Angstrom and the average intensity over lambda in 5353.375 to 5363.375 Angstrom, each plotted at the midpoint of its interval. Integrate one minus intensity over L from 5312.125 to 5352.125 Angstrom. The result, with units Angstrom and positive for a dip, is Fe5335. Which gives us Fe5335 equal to 2.4 Angstrom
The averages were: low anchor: 15.7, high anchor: 16.3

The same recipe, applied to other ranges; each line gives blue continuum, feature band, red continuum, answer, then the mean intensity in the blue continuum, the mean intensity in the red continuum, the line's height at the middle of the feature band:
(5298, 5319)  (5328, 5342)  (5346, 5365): 0.7 Angstrom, 15.4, 15.9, 15.6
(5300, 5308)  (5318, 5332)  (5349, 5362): 0.3 Angstrom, 15.1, 16.6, 15.7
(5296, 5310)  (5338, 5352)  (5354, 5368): 0.7 Angstrom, 15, 15.9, 15.6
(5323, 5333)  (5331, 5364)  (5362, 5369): -0.4 Angstrom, 15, 15.2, 15.1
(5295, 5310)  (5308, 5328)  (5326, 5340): -1.0 Angstrom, 15.1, 14.7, 14.9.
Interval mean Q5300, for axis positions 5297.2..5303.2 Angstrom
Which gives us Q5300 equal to 14.4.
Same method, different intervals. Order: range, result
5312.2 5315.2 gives 15.4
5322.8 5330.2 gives 15.1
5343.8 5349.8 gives 13.4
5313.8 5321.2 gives 15.4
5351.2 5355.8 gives 17.9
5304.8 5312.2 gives 15.9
